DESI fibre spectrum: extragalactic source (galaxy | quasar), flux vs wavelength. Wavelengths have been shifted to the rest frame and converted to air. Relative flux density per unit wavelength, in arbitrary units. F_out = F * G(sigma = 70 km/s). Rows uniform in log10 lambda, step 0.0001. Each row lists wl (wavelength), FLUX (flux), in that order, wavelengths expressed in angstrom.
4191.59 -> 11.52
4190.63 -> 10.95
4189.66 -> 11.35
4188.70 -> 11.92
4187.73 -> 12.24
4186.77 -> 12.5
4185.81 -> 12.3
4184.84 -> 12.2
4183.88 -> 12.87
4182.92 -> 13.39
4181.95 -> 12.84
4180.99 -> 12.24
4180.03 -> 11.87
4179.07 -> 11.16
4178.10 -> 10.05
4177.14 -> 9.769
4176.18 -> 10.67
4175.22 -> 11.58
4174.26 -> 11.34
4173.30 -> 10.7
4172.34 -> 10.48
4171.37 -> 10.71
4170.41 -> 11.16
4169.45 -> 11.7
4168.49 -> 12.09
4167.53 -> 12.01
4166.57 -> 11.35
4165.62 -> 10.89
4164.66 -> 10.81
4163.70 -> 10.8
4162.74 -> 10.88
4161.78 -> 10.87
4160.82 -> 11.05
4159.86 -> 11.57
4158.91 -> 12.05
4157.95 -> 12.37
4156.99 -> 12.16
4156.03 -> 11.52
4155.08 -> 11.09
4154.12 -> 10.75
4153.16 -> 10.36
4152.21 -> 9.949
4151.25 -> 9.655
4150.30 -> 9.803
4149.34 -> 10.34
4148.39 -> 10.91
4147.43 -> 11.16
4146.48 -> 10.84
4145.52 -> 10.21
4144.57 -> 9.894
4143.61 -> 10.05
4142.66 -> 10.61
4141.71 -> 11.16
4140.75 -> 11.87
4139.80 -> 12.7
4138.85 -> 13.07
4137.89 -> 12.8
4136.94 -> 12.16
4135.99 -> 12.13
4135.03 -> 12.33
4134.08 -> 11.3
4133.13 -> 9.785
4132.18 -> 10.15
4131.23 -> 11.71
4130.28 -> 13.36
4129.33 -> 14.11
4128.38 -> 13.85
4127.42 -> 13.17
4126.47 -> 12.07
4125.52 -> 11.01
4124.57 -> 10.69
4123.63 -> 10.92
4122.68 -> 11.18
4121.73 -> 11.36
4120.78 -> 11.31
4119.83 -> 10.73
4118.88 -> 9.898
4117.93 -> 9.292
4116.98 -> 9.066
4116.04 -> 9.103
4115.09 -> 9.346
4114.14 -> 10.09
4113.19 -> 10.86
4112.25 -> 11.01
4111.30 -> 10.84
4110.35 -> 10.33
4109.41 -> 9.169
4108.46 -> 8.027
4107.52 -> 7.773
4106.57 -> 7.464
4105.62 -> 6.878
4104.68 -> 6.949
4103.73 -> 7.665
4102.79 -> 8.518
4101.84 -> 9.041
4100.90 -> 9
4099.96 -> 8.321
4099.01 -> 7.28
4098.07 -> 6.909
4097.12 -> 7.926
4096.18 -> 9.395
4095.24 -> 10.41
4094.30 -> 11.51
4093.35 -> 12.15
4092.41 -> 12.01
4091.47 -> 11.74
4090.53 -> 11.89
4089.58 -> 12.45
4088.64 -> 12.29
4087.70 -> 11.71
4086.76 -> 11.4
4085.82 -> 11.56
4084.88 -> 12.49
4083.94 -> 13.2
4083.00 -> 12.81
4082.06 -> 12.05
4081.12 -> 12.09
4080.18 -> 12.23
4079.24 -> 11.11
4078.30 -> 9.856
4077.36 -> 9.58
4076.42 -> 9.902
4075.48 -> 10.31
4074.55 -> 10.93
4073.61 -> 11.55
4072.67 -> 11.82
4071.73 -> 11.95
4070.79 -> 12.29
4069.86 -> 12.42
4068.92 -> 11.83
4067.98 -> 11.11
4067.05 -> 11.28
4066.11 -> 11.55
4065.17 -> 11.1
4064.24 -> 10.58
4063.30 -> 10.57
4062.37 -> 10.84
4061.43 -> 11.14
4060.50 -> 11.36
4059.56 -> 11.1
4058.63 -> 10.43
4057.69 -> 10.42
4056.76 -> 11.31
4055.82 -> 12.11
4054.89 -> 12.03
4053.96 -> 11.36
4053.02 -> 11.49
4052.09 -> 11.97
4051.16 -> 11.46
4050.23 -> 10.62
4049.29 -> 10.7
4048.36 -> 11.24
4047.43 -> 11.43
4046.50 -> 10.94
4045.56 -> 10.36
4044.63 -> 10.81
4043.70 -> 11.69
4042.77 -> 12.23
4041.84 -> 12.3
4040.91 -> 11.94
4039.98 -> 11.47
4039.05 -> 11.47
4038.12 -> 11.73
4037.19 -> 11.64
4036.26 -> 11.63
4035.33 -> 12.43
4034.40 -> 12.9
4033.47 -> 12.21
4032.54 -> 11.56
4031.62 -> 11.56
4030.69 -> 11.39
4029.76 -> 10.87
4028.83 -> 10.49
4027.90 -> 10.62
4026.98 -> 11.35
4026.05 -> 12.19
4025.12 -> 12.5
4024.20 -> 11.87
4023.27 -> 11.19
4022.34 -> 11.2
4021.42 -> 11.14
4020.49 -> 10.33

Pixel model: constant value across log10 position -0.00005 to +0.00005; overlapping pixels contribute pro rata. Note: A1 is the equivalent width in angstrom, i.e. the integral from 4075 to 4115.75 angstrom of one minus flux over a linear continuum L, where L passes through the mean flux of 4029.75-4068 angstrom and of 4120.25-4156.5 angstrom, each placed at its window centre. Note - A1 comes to 4.3 angstrom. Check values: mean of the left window 11.4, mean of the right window 11.4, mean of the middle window 10.2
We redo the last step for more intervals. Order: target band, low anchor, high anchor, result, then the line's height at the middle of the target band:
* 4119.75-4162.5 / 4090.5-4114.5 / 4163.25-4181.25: -4.6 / 10.3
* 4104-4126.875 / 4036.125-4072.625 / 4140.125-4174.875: 2.8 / 11.1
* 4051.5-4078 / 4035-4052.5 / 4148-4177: 0.4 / 11.4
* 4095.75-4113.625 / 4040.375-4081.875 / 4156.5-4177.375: 4.2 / 11.3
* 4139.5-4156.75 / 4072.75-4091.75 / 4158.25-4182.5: 0.9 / 11.3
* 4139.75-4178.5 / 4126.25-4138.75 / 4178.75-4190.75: 4.0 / 12.2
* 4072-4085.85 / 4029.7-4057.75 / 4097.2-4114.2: -2.2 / 9.89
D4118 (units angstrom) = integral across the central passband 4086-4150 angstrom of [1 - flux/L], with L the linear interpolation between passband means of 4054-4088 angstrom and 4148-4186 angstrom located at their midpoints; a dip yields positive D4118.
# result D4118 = 4.34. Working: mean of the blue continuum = 11.4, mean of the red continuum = 11.3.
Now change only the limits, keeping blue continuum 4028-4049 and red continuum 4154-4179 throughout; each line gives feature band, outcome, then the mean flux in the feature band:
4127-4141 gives -1.29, 12.3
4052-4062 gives 0.15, 11.3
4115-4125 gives 0.89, 10.3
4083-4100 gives 0.68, 10.9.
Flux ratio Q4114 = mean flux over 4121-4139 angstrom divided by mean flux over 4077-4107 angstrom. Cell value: 1.2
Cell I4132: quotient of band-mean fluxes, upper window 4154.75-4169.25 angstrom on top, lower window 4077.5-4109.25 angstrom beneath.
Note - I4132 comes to 1.1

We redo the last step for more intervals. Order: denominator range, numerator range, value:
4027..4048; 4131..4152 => 0.96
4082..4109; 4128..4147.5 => 1.17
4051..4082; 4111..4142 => 1.01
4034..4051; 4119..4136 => 1.01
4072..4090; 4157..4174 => 0.98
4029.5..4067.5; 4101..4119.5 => 0.79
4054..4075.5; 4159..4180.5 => 0.98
